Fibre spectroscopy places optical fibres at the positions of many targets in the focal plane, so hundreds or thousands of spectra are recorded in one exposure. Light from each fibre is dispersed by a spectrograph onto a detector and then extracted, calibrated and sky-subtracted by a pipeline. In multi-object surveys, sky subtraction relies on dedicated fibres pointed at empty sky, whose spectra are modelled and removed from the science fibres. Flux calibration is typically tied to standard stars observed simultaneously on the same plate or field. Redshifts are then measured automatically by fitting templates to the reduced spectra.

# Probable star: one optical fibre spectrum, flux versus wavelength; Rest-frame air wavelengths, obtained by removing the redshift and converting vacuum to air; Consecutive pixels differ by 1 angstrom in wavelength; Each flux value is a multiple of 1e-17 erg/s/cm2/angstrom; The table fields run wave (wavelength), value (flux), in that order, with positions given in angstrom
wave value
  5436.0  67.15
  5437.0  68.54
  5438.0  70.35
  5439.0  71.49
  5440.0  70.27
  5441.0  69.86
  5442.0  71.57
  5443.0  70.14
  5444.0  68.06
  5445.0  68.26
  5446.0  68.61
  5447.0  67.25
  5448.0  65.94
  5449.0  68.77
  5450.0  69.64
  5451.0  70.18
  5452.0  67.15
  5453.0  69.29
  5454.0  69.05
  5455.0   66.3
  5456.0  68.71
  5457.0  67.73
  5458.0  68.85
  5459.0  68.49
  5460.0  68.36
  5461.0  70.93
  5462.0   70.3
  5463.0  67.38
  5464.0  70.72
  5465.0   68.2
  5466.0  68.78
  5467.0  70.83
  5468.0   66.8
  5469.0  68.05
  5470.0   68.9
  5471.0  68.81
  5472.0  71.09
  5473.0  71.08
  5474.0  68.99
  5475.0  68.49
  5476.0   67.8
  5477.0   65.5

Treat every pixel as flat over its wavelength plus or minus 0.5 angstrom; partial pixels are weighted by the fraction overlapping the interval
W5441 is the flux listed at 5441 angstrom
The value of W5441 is 69.86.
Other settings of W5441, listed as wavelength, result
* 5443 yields 70.14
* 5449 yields 68.77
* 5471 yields 68.81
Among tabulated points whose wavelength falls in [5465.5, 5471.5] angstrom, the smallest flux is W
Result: 66.8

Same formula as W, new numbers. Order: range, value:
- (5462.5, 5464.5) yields 67.38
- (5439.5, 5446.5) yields 68.06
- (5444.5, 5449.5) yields 65.94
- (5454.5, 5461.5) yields 66.3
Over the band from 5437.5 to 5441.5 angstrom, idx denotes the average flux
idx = 70.5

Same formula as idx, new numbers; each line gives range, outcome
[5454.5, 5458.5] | 67.9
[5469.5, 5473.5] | 70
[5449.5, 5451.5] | 69.9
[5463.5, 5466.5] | 69.2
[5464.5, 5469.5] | 68.5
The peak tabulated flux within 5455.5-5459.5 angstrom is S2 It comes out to 68.85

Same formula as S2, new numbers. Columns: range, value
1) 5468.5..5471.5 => 68.9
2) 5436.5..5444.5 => 71.57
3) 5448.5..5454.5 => 70.18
